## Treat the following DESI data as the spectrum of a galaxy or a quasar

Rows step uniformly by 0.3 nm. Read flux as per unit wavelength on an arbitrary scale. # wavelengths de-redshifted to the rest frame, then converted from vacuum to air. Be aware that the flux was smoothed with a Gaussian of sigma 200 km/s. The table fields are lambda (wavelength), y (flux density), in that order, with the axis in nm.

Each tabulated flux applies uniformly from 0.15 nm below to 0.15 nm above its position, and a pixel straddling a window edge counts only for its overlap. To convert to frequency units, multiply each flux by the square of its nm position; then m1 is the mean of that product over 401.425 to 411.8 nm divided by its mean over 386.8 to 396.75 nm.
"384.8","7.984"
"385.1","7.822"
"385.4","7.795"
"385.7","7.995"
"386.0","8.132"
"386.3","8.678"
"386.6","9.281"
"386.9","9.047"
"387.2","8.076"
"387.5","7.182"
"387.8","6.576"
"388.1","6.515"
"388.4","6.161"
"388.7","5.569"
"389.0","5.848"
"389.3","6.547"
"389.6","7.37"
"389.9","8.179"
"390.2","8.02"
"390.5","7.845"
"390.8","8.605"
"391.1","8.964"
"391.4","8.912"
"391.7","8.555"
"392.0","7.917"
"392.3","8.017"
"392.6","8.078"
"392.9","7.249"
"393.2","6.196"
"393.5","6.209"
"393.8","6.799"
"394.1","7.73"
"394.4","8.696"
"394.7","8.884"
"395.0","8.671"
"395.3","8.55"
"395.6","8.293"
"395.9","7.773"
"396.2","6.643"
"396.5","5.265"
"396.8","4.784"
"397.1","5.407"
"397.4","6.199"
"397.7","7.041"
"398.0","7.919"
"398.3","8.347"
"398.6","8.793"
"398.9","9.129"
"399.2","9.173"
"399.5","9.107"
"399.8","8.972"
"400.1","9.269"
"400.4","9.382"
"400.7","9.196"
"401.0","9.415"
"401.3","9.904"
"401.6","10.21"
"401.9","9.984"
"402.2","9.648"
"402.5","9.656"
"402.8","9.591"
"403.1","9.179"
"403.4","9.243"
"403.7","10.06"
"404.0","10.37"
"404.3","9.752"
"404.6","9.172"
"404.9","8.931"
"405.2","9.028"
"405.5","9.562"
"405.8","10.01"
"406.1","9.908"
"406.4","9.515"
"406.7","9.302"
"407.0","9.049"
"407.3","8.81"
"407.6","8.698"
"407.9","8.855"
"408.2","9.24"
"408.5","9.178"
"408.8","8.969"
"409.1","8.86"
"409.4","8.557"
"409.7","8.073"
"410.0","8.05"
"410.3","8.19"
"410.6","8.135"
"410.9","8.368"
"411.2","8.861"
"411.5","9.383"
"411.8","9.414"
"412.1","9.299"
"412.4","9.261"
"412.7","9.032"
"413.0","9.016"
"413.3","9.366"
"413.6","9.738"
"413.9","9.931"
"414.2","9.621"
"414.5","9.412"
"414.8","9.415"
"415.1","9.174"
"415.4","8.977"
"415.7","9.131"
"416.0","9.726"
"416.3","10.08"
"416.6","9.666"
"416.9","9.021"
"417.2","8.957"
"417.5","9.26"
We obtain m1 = 1.32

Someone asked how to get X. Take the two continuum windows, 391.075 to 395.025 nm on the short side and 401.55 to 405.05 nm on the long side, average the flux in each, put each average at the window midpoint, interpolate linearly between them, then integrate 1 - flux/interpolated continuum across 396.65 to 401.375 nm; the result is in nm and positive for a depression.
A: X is 0.37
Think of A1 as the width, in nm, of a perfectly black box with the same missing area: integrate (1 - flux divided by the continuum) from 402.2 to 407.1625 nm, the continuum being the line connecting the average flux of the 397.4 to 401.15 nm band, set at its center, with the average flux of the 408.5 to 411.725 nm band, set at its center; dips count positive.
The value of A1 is -0.500 nm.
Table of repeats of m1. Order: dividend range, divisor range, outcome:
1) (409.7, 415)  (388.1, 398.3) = 1.35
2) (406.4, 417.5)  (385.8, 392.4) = 1.32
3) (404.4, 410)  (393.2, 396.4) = 1.25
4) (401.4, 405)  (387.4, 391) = 1.47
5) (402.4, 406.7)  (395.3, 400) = 1.31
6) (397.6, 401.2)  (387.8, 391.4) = 1.28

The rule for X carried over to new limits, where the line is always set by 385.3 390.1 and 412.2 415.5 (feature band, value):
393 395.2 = 0.08 nm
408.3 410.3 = 0.09 nm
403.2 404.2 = -0.14 nm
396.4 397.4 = 0.35 nm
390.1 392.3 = -0.20 nm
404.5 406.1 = -0.12 nm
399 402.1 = -0.40 nm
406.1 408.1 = -0.06 nm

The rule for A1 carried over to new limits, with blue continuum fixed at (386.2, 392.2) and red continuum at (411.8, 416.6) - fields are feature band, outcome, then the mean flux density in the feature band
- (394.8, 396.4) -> 0.04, 7.93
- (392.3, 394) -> 0.20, 7.03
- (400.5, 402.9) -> -0.32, 9.7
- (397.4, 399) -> 0.06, 8.03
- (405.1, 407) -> -0.14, 9.53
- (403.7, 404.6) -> -0.12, 9.91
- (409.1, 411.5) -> 0.19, 8.42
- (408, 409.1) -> -0.01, 9.08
